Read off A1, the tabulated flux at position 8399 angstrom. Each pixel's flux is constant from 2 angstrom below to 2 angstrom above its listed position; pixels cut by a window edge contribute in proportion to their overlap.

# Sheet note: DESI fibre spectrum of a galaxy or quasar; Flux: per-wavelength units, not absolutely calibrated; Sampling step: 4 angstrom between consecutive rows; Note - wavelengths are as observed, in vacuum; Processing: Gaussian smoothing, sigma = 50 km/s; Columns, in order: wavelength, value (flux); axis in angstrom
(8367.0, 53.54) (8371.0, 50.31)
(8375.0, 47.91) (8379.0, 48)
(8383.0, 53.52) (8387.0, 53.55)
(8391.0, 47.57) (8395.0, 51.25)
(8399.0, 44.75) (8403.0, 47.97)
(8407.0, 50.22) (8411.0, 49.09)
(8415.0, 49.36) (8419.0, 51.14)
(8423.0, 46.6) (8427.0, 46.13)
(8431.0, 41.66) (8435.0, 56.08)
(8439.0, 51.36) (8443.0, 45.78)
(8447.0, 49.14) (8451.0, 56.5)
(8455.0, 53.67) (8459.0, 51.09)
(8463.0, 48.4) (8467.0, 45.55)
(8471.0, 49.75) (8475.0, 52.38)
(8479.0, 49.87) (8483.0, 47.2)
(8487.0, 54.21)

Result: 44.75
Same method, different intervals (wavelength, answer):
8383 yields 53.52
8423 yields 46.6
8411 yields 49.09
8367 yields 53.54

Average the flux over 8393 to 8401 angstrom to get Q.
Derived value 48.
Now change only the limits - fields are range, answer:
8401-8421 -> 49.6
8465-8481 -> 49.4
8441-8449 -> 47.5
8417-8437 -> 48.3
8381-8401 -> 50.1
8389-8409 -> 48.4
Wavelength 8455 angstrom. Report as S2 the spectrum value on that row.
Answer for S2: 53.67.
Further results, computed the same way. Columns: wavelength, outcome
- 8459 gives 51.09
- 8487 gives 54.21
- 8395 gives 51.25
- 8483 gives 47.2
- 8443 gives 45.78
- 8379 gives 48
